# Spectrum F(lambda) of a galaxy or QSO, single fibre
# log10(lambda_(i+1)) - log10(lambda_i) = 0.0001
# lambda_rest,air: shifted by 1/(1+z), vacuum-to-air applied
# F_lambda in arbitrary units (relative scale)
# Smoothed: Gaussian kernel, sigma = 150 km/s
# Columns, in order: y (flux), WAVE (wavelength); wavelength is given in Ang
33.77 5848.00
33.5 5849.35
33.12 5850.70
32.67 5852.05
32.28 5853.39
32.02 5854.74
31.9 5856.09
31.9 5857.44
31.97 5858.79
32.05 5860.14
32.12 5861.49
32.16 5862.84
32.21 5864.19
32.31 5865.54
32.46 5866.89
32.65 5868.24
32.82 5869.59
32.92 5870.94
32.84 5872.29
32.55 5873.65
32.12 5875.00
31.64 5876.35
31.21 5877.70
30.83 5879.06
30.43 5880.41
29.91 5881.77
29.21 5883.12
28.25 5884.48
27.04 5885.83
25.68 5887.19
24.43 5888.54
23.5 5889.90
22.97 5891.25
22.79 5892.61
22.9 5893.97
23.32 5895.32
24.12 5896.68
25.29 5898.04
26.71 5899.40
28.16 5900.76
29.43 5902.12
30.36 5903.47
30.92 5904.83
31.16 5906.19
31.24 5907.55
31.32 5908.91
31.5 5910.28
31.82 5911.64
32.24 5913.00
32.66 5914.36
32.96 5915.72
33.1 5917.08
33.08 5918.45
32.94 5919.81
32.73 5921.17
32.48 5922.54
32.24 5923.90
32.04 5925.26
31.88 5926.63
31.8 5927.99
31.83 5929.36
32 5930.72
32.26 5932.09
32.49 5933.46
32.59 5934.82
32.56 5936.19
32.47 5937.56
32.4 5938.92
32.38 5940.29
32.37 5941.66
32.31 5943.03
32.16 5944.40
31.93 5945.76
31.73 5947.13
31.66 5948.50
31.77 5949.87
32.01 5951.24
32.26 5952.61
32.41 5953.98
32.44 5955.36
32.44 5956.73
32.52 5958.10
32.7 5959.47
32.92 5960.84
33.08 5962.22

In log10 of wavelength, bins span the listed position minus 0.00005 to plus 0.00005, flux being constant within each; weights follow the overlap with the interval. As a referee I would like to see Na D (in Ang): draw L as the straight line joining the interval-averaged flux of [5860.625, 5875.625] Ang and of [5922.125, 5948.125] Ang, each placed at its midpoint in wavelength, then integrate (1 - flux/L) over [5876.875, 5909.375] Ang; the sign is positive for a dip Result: 4.8 Ang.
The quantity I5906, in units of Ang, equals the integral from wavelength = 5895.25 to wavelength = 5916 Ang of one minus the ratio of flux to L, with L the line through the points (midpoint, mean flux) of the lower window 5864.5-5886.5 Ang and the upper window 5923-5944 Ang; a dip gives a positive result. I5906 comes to 1.35 Ang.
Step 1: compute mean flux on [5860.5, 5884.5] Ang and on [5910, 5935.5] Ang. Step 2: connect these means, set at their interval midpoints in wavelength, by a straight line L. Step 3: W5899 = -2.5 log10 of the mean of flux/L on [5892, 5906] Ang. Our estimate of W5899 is 0.20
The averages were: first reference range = 31.7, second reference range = 32.4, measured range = 26.6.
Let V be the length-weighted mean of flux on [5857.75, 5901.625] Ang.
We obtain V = 29.1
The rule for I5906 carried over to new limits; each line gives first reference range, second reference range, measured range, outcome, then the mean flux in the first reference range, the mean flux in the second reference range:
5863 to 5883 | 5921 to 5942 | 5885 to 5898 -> 3.2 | 31.9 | 32.3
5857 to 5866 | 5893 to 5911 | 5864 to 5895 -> 1.3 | 32.1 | 28.1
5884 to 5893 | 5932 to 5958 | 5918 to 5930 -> -1.1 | 25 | 32.2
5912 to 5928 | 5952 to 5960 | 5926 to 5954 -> 0.3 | 32.5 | 32.4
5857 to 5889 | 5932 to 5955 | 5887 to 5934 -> 3.0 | 30.9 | 32.2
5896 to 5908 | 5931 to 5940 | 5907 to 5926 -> -1.3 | 28.6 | 32.4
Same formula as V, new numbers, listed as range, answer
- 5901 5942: 32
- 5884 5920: 28.5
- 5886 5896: 23.8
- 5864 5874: 32.6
